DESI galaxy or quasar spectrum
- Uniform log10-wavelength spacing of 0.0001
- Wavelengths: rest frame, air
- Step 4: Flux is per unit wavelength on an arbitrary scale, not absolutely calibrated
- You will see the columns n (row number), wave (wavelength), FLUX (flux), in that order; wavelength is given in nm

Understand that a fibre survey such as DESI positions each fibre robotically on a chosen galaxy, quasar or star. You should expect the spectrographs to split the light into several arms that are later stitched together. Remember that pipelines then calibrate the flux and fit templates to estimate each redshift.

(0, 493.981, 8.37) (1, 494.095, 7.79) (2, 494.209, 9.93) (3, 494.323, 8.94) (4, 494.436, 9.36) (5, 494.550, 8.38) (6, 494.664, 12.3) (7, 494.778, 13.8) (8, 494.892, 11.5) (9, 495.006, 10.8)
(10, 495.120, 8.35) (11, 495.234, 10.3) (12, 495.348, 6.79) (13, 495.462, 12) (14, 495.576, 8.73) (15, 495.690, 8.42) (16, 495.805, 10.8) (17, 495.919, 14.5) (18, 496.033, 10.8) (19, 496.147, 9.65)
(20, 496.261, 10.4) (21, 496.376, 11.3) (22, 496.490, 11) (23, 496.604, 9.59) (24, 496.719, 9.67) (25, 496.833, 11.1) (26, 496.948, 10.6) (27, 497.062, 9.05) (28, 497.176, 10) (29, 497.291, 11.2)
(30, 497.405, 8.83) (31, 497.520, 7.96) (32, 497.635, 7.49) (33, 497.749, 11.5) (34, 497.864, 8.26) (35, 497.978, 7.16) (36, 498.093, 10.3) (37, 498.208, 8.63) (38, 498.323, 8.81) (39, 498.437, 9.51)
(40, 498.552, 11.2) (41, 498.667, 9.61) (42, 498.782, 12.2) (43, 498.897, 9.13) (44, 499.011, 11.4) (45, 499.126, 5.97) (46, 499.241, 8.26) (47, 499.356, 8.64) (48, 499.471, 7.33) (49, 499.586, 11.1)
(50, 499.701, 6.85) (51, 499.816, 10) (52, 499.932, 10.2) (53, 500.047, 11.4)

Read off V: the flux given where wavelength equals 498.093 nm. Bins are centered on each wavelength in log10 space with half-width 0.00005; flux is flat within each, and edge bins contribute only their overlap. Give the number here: 10.3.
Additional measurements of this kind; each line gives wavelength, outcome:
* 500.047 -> 11.4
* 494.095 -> 7.79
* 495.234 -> 10.3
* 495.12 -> 8.35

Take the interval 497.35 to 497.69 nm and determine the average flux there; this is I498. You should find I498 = 8.07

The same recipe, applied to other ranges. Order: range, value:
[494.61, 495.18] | 11.3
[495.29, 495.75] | 8.99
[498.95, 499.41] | 8.59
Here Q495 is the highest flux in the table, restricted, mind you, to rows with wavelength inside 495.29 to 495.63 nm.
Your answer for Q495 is 12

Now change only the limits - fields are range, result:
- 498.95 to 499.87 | 11.4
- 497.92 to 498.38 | 10.3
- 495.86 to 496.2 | 14.5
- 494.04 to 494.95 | 13.8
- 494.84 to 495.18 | 11.5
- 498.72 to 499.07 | 12.2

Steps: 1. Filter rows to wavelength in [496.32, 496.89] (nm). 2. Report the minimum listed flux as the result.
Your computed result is 9.59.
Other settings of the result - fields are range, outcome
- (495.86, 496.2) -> 9.65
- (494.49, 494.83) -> 8.38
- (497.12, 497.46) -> 8.83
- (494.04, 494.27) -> 7.79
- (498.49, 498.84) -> 9.61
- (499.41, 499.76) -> 6.85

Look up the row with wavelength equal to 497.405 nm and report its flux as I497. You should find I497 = 8.83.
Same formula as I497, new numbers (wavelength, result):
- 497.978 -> 7.16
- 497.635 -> 7.49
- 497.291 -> 11.2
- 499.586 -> 11.1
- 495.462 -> 12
